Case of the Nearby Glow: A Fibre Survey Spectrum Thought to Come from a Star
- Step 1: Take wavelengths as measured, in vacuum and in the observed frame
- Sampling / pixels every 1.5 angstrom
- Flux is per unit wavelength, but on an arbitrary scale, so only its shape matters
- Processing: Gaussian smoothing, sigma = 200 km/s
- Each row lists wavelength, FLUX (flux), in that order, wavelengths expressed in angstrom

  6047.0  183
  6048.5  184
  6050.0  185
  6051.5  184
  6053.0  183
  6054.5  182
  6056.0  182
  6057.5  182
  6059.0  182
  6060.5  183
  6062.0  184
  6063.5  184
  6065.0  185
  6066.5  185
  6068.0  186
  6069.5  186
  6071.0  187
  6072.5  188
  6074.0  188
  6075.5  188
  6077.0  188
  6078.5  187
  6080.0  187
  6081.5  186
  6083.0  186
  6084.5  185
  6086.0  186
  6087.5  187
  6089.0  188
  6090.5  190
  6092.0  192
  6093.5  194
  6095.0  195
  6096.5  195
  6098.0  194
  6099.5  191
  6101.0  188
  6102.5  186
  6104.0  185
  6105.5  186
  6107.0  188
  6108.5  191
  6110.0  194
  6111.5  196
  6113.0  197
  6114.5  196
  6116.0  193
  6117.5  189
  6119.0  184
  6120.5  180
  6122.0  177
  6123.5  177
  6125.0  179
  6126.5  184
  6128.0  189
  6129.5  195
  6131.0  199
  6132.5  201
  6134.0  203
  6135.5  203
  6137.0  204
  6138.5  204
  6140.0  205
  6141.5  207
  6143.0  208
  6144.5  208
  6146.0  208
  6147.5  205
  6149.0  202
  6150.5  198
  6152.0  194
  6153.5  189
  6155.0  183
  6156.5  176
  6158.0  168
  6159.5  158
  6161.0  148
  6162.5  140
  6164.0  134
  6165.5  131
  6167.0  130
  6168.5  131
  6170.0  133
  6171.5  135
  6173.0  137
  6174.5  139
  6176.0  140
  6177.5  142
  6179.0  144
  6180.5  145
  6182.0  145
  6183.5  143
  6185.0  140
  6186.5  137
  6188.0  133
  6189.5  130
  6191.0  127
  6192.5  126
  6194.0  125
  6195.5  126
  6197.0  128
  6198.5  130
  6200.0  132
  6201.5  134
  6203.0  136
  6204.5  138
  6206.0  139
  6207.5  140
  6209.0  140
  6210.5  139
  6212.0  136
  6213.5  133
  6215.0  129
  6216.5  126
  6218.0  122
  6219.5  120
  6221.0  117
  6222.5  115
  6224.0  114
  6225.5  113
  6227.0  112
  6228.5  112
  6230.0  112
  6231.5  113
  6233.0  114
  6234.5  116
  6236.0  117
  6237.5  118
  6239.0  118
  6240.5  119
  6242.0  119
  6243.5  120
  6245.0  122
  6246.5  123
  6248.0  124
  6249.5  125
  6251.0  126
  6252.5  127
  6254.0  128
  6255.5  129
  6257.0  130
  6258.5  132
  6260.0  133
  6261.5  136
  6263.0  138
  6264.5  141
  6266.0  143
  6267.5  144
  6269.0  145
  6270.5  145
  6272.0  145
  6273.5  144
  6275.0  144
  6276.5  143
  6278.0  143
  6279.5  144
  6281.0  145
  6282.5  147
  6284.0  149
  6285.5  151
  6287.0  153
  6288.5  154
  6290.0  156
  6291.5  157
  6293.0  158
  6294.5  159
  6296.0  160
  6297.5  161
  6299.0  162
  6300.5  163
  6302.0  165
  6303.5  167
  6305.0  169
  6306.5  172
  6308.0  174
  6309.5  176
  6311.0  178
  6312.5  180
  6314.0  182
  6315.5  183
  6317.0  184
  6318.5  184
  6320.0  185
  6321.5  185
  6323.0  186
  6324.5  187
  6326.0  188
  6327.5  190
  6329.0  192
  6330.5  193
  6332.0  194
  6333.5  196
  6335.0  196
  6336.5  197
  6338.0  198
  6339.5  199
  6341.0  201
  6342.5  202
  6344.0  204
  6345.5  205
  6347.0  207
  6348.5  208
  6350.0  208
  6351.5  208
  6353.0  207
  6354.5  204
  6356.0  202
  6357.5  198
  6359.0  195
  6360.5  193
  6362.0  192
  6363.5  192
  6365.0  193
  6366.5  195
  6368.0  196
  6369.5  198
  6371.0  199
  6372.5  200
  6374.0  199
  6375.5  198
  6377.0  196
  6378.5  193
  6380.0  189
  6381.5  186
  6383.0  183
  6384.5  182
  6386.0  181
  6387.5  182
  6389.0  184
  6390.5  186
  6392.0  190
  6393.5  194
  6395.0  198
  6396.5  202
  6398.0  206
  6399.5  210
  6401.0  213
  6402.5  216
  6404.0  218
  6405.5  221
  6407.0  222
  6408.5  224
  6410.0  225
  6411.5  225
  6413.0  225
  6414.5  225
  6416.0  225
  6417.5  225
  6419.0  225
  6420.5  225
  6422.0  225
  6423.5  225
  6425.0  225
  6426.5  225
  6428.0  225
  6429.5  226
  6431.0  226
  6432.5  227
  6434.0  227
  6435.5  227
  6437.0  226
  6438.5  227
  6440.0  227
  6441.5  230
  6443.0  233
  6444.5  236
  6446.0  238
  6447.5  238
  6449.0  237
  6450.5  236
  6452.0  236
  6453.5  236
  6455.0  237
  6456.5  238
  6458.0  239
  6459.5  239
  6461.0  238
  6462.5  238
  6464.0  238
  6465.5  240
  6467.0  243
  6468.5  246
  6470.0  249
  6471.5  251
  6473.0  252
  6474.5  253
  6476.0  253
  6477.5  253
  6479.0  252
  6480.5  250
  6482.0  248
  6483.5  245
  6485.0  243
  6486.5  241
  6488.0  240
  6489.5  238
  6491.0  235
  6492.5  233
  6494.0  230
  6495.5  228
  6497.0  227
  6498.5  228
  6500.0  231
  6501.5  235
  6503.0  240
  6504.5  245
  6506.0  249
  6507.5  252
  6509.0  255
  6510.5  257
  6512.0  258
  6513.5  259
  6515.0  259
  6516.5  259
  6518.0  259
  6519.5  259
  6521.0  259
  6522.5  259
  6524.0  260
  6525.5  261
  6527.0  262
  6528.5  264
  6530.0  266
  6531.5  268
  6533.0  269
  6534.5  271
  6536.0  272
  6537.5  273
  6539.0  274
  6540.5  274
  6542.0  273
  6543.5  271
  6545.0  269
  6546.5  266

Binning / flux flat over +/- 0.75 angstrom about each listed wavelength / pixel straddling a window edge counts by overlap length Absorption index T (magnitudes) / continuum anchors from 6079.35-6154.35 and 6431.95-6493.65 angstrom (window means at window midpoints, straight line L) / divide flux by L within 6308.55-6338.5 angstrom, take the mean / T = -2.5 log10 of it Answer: 0.18 mag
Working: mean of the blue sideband 193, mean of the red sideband 239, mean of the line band 188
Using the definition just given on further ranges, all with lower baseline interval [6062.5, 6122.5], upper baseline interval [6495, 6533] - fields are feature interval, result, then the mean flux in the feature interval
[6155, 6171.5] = 0.336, 146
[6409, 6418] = 0.057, 225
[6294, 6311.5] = 0.300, 167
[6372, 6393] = 0.224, 189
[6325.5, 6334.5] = 0.168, 192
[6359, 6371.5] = 0.180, 195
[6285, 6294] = 0.372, 155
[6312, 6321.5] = 0.211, 183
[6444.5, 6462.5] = 0.026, 237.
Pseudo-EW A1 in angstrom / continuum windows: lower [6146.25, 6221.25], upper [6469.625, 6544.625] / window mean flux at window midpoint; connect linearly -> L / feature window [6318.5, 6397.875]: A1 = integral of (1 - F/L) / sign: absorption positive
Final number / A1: 3.0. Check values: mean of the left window 144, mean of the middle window 195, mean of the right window 253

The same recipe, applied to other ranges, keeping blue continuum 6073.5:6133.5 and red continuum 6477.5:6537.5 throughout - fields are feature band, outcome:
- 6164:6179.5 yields 4.9 angstrom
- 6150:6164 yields 1.9 angstrom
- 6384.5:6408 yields 3.3 angstrom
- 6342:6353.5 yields 1.0 angstrom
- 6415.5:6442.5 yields 1.4 angstrom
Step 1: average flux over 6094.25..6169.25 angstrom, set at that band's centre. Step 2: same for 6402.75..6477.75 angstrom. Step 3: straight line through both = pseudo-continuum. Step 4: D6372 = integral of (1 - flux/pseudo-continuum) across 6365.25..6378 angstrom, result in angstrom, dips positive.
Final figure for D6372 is 1.4 angstrom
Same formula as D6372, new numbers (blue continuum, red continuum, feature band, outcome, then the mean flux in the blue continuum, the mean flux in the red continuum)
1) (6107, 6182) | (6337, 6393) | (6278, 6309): 5.2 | 177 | 196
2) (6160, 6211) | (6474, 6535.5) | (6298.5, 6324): 0.6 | 136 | 250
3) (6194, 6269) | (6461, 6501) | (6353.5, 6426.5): -1.7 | 127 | 242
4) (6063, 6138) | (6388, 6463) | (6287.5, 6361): 9.6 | 190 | 223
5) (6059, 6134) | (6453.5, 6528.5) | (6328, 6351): 2.5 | 188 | 246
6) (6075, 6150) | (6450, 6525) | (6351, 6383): 4.5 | 193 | 245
